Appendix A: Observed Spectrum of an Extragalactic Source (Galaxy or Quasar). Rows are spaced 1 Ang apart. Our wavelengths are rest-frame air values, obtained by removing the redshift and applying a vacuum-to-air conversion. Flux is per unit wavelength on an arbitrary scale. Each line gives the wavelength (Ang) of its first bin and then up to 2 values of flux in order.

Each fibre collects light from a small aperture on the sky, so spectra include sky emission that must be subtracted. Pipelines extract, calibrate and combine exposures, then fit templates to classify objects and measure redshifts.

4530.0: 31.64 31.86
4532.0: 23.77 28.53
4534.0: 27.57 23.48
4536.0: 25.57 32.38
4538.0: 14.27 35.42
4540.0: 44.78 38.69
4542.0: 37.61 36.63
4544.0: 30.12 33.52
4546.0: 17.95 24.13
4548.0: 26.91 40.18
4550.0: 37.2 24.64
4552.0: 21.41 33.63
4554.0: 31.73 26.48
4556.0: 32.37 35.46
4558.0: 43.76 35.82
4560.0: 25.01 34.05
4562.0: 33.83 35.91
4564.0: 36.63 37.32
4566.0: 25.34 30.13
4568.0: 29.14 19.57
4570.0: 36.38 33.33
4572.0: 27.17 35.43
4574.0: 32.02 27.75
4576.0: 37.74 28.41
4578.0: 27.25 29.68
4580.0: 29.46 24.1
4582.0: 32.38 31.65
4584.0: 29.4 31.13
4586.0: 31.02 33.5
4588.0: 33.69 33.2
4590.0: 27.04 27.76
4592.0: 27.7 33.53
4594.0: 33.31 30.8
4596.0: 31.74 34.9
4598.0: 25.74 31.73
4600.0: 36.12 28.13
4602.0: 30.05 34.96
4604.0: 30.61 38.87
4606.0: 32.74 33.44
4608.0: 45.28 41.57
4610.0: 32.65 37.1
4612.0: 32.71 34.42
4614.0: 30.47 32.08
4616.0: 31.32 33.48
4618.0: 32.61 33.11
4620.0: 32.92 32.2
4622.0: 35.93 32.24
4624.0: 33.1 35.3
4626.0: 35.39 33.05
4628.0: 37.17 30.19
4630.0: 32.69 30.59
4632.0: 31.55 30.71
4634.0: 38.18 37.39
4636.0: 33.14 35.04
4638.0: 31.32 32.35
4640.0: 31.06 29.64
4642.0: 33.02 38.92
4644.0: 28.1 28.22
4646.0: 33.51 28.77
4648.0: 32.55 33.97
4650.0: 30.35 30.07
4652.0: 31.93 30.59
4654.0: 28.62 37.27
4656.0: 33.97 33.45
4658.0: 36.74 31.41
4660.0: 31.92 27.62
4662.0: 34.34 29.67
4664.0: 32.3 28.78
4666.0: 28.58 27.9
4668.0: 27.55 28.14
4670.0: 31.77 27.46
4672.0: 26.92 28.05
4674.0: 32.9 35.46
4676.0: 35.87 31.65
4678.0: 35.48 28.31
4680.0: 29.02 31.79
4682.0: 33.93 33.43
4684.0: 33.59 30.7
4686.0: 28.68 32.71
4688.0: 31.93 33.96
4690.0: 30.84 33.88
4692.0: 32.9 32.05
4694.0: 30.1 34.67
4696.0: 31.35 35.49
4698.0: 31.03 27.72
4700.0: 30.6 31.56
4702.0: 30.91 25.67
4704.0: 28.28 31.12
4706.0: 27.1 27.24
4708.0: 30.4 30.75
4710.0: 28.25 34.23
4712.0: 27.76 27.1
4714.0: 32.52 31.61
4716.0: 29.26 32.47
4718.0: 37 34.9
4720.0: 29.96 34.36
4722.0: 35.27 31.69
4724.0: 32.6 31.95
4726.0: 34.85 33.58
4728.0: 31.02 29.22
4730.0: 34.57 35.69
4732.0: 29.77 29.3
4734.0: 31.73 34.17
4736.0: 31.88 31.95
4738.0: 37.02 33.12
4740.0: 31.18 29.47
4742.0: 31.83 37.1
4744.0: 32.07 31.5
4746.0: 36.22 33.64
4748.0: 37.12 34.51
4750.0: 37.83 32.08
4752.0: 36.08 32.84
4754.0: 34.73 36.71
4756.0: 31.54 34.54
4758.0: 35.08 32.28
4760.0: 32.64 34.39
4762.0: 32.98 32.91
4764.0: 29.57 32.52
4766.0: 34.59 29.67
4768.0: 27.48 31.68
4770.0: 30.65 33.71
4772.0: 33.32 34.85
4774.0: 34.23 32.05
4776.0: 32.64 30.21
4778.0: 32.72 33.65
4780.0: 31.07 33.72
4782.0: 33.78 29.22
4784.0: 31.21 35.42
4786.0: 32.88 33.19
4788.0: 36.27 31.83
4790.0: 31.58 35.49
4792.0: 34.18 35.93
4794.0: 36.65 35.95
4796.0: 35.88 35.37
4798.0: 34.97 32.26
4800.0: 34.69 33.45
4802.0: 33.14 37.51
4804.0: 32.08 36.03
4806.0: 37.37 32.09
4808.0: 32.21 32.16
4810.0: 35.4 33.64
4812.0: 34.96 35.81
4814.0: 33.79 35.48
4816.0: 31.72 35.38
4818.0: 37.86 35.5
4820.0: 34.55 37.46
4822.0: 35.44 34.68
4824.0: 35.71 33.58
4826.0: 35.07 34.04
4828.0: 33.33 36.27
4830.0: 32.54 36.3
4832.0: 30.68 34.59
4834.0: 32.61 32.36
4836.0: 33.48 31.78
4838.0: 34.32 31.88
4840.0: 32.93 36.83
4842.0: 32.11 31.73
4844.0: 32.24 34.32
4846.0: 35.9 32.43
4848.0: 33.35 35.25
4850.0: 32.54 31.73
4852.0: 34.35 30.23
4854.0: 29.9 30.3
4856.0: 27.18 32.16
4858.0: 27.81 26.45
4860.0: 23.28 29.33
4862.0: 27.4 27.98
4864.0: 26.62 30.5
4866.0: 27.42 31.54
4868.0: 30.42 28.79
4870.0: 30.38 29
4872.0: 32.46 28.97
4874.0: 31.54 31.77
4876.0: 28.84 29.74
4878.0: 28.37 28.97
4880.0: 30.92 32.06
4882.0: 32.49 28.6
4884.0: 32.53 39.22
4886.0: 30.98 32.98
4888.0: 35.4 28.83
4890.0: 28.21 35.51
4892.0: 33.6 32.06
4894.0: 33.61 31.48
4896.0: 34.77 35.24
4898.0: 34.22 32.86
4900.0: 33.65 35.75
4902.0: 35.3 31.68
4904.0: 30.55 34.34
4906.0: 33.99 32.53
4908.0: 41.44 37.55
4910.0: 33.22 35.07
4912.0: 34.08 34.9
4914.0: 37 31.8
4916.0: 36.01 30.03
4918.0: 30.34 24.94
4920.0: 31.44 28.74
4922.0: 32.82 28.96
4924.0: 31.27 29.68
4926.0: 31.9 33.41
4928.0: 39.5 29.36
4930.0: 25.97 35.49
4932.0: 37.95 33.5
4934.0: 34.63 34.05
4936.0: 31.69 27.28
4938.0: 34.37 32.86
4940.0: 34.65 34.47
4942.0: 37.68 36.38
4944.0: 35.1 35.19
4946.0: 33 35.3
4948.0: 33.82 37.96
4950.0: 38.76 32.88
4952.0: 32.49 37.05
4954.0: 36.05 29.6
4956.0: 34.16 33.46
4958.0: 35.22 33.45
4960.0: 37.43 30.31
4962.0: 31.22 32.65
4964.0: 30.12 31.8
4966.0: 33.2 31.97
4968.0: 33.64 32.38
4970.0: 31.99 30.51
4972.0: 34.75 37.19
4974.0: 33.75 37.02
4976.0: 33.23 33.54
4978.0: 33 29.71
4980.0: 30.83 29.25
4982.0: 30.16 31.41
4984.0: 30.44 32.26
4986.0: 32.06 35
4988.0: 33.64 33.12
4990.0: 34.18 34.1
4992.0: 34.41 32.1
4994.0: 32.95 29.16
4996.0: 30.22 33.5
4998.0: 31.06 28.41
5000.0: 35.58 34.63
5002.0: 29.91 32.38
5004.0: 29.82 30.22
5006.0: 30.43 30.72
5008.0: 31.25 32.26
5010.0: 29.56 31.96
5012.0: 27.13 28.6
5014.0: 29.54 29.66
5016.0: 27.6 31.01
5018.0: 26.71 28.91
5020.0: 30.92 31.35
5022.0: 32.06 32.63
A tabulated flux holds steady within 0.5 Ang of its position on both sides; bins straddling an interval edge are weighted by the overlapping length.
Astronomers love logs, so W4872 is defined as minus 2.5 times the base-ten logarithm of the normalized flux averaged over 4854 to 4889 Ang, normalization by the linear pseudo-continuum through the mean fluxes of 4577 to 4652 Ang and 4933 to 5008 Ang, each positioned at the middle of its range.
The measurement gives 0.10 mag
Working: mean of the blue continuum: 32.4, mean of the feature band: 30.1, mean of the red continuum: 33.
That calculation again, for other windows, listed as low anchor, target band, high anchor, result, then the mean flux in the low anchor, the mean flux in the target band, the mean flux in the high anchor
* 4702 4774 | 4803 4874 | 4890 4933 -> 0.01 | 32.4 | 32.5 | 33.1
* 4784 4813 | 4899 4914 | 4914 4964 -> -0.04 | 34.3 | 34.6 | 33.2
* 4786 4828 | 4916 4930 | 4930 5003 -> 0.09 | 34.6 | 31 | 33.2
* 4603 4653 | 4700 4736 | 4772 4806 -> 0.07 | 33.3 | 31.4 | 33.8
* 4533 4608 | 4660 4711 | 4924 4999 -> 0.04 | 31.3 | 30.9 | 33.2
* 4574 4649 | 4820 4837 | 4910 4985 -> -0.04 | 32.4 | 34.2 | 33.1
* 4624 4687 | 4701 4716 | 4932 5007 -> 0.09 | 31.9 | 29.6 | 33.1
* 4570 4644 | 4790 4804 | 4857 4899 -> -0.11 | 32.6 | 34.8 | 30.8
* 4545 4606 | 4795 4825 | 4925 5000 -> -0.08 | 31.1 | 34.7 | 33.2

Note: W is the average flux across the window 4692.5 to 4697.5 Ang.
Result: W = 32.7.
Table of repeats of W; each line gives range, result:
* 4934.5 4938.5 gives 31.8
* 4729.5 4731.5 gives 35.1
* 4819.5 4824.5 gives 35.6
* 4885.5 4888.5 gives 33.1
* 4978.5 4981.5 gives 29.9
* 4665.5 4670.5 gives 28.8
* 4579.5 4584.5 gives 29.4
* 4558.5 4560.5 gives 30.4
